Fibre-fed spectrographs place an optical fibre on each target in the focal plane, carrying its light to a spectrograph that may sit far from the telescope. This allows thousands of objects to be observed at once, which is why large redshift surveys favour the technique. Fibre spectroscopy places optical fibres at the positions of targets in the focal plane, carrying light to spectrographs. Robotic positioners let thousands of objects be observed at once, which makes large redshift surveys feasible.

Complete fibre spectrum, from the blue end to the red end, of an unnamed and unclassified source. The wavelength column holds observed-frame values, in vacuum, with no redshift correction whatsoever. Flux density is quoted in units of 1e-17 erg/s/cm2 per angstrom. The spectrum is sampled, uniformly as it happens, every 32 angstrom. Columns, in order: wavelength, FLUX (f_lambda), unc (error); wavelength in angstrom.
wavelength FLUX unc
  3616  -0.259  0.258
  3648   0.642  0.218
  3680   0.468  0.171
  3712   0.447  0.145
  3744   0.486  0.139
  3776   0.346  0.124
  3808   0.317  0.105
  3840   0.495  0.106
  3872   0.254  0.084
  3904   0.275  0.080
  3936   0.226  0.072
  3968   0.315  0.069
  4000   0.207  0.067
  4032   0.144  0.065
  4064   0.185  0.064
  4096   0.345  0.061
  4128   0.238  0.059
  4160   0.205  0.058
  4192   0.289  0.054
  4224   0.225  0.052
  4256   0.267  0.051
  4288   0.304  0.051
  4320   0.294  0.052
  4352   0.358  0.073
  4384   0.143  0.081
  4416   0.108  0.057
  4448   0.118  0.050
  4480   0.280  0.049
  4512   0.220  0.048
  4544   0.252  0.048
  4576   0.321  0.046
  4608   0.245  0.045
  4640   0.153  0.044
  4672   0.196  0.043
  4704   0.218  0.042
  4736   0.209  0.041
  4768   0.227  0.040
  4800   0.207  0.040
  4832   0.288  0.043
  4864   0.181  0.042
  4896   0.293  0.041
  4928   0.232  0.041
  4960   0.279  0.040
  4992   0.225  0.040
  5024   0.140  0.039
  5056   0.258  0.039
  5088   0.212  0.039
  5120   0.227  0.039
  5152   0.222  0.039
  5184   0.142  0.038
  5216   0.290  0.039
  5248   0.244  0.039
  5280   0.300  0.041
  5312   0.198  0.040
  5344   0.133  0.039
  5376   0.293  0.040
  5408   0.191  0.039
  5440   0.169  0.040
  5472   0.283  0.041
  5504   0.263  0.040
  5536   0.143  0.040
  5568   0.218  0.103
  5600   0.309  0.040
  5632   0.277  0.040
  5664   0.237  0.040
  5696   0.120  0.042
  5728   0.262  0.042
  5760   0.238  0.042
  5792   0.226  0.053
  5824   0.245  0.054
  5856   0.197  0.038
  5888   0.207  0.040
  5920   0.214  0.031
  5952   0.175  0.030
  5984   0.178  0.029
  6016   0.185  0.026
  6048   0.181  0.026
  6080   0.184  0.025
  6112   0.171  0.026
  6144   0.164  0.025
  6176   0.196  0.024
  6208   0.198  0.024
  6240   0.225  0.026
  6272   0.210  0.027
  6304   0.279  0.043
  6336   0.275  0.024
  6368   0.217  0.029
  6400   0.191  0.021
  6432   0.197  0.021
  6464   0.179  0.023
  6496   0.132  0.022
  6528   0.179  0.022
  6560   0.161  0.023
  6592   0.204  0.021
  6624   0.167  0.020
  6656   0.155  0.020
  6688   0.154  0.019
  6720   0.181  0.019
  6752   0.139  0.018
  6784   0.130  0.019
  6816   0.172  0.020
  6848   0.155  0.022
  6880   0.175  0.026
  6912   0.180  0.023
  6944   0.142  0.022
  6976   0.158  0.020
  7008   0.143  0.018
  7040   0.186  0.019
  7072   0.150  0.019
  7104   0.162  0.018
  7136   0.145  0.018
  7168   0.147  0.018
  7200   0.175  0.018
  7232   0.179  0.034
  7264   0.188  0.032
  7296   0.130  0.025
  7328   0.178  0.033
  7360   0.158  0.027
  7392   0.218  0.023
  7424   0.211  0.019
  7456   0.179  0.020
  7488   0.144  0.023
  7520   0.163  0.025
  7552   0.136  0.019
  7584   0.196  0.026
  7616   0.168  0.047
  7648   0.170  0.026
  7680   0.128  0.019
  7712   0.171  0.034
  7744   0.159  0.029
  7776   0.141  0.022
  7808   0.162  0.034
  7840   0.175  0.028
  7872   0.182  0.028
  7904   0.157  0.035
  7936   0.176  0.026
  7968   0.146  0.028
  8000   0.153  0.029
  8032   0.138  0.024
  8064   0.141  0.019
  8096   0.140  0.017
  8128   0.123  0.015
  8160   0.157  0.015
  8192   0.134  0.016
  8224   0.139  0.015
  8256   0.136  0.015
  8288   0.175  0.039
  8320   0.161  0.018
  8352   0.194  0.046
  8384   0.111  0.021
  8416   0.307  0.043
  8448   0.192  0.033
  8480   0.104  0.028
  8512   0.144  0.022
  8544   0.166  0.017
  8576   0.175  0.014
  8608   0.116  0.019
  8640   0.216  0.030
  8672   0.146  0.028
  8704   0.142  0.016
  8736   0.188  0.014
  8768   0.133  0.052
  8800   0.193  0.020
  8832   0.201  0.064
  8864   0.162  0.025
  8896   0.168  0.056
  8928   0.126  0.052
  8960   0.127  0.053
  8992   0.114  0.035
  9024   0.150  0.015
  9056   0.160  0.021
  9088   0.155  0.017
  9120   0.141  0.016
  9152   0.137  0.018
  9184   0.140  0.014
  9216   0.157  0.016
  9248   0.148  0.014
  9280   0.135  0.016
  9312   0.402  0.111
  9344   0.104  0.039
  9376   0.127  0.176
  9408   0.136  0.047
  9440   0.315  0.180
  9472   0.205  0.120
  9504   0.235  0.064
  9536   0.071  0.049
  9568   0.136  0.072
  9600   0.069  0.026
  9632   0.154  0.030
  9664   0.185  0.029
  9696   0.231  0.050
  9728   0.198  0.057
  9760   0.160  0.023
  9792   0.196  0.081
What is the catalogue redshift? 1.26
